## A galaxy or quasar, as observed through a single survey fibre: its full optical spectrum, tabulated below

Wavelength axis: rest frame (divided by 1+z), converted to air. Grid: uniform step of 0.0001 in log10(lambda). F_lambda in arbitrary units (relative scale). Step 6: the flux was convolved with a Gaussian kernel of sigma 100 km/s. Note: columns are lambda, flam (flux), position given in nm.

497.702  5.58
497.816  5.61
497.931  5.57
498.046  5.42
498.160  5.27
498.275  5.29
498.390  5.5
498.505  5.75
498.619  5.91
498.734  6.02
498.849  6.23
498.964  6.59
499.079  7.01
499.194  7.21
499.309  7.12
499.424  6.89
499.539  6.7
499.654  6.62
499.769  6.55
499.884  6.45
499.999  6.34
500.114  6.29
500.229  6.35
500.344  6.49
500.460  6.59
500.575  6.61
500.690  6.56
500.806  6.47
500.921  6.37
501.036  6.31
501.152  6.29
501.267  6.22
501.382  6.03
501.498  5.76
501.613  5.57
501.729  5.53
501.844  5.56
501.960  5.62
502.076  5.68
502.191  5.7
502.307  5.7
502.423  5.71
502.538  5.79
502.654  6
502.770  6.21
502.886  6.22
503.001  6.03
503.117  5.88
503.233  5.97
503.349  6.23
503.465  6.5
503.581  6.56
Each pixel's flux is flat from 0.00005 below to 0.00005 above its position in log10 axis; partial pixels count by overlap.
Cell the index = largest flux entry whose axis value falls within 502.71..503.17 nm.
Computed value 6.22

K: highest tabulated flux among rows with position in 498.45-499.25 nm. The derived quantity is 7.21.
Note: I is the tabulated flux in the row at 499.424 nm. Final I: 6.89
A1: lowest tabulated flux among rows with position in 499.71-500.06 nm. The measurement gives 6.34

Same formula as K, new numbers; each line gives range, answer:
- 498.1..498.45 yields 5.5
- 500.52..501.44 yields 6.61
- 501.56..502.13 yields 5.68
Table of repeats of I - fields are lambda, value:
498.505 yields 5.75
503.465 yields 6.5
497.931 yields 5.57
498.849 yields 6.23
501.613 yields 5.57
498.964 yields 6.59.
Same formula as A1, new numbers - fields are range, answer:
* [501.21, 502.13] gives 5.53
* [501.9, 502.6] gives 5.62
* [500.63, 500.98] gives 6.37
